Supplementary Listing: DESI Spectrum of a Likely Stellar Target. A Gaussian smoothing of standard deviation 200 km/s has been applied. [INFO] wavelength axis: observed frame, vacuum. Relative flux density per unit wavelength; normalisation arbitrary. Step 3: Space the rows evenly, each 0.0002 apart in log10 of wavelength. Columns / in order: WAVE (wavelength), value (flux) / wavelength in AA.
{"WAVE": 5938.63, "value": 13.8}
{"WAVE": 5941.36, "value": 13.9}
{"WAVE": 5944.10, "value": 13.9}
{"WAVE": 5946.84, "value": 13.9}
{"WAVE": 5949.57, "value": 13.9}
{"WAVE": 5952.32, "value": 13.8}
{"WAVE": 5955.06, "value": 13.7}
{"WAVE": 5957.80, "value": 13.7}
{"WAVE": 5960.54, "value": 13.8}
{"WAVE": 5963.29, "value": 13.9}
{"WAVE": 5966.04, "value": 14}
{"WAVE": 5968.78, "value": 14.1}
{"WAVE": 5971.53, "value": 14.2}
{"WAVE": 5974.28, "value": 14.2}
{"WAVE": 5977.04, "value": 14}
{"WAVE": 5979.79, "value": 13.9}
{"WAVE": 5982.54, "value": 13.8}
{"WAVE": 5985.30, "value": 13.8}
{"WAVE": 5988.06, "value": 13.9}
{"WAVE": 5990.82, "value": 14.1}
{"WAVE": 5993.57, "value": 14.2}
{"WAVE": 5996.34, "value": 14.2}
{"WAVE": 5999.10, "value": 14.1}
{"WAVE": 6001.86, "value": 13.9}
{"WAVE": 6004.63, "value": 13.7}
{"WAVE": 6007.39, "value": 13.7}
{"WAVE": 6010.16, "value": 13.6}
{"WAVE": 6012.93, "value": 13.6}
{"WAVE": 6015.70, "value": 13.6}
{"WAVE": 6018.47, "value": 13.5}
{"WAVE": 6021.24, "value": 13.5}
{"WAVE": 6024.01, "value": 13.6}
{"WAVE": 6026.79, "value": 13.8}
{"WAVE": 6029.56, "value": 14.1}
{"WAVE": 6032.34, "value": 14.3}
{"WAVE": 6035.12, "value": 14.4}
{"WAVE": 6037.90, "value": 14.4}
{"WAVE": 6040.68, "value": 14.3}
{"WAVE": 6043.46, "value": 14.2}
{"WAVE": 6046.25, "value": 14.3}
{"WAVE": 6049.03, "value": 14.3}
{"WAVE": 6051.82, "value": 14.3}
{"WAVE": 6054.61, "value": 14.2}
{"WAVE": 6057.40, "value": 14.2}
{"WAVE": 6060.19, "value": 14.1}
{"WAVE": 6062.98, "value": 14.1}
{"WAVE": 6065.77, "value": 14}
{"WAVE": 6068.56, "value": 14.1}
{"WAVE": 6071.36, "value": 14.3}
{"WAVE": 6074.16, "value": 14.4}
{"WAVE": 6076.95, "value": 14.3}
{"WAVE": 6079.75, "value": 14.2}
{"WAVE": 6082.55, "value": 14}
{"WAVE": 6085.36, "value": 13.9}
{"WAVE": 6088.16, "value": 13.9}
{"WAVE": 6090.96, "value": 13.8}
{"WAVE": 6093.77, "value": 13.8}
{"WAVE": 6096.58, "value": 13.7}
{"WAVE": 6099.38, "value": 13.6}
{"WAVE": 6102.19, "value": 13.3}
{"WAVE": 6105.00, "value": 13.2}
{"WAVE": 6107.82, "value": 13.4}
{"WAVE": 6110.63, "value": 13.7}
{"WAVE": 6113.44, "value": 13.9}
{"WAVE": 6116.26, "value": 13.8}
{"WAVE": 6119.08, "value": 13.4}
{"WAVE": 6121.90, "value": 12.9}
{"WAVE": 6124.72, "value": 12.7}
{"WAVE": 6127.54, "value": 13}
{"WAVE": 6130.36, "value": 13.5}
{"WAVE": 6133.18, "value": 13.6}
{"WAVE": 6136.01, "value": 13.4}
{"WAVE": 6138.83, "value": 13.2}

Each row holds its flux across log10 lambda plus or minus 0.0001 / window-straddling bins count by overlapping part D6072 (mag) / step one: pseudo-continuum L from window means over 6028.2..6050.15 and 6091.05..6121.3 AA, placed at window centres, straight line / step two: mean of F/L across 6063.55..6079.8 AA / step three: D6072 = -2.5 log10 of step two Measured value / -0.02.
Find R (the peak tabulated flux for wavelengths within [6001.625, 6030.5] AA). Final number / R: 14.1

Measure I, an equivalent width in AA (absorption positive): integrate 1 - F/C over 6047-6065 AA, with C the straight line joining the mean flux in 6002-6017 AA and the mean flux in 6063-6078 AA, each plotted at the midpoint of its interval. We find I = -0.1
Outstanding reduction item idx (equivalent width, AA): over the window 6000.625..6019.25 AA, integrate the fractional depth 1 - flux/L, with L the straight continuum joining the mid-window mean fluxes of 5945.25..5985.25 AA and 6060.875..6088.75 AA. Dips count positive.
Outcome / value 0.5 AA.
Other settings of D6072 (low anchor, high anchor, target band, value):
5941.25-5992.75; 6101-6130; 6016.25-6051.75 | -0.03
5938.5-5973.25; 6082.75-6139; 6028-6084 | -0.05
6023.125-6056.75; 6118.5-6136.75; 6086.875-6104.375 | -0.01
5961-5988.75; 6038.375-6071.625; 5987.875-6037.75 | 0.01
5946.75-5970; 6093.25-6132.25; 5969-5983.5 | -0.02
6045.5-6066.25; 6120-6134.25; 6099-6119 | -0.01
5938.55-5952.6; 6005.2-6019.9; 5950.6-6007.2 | -0.02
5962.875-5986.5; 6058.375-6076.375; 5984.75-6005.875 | 0.00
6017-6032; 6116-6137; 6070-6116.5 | -0.03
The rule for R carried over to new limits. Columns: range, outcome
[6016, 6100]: 14.4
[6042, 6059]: 14.3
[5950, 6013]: 14.2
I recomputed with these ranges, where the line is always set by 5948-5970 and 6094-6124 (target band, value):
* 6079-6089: -0.33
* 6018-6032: -0.06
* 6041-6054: -0.60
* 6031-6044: -0.63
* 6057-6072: -0.58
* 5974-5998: -0.36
